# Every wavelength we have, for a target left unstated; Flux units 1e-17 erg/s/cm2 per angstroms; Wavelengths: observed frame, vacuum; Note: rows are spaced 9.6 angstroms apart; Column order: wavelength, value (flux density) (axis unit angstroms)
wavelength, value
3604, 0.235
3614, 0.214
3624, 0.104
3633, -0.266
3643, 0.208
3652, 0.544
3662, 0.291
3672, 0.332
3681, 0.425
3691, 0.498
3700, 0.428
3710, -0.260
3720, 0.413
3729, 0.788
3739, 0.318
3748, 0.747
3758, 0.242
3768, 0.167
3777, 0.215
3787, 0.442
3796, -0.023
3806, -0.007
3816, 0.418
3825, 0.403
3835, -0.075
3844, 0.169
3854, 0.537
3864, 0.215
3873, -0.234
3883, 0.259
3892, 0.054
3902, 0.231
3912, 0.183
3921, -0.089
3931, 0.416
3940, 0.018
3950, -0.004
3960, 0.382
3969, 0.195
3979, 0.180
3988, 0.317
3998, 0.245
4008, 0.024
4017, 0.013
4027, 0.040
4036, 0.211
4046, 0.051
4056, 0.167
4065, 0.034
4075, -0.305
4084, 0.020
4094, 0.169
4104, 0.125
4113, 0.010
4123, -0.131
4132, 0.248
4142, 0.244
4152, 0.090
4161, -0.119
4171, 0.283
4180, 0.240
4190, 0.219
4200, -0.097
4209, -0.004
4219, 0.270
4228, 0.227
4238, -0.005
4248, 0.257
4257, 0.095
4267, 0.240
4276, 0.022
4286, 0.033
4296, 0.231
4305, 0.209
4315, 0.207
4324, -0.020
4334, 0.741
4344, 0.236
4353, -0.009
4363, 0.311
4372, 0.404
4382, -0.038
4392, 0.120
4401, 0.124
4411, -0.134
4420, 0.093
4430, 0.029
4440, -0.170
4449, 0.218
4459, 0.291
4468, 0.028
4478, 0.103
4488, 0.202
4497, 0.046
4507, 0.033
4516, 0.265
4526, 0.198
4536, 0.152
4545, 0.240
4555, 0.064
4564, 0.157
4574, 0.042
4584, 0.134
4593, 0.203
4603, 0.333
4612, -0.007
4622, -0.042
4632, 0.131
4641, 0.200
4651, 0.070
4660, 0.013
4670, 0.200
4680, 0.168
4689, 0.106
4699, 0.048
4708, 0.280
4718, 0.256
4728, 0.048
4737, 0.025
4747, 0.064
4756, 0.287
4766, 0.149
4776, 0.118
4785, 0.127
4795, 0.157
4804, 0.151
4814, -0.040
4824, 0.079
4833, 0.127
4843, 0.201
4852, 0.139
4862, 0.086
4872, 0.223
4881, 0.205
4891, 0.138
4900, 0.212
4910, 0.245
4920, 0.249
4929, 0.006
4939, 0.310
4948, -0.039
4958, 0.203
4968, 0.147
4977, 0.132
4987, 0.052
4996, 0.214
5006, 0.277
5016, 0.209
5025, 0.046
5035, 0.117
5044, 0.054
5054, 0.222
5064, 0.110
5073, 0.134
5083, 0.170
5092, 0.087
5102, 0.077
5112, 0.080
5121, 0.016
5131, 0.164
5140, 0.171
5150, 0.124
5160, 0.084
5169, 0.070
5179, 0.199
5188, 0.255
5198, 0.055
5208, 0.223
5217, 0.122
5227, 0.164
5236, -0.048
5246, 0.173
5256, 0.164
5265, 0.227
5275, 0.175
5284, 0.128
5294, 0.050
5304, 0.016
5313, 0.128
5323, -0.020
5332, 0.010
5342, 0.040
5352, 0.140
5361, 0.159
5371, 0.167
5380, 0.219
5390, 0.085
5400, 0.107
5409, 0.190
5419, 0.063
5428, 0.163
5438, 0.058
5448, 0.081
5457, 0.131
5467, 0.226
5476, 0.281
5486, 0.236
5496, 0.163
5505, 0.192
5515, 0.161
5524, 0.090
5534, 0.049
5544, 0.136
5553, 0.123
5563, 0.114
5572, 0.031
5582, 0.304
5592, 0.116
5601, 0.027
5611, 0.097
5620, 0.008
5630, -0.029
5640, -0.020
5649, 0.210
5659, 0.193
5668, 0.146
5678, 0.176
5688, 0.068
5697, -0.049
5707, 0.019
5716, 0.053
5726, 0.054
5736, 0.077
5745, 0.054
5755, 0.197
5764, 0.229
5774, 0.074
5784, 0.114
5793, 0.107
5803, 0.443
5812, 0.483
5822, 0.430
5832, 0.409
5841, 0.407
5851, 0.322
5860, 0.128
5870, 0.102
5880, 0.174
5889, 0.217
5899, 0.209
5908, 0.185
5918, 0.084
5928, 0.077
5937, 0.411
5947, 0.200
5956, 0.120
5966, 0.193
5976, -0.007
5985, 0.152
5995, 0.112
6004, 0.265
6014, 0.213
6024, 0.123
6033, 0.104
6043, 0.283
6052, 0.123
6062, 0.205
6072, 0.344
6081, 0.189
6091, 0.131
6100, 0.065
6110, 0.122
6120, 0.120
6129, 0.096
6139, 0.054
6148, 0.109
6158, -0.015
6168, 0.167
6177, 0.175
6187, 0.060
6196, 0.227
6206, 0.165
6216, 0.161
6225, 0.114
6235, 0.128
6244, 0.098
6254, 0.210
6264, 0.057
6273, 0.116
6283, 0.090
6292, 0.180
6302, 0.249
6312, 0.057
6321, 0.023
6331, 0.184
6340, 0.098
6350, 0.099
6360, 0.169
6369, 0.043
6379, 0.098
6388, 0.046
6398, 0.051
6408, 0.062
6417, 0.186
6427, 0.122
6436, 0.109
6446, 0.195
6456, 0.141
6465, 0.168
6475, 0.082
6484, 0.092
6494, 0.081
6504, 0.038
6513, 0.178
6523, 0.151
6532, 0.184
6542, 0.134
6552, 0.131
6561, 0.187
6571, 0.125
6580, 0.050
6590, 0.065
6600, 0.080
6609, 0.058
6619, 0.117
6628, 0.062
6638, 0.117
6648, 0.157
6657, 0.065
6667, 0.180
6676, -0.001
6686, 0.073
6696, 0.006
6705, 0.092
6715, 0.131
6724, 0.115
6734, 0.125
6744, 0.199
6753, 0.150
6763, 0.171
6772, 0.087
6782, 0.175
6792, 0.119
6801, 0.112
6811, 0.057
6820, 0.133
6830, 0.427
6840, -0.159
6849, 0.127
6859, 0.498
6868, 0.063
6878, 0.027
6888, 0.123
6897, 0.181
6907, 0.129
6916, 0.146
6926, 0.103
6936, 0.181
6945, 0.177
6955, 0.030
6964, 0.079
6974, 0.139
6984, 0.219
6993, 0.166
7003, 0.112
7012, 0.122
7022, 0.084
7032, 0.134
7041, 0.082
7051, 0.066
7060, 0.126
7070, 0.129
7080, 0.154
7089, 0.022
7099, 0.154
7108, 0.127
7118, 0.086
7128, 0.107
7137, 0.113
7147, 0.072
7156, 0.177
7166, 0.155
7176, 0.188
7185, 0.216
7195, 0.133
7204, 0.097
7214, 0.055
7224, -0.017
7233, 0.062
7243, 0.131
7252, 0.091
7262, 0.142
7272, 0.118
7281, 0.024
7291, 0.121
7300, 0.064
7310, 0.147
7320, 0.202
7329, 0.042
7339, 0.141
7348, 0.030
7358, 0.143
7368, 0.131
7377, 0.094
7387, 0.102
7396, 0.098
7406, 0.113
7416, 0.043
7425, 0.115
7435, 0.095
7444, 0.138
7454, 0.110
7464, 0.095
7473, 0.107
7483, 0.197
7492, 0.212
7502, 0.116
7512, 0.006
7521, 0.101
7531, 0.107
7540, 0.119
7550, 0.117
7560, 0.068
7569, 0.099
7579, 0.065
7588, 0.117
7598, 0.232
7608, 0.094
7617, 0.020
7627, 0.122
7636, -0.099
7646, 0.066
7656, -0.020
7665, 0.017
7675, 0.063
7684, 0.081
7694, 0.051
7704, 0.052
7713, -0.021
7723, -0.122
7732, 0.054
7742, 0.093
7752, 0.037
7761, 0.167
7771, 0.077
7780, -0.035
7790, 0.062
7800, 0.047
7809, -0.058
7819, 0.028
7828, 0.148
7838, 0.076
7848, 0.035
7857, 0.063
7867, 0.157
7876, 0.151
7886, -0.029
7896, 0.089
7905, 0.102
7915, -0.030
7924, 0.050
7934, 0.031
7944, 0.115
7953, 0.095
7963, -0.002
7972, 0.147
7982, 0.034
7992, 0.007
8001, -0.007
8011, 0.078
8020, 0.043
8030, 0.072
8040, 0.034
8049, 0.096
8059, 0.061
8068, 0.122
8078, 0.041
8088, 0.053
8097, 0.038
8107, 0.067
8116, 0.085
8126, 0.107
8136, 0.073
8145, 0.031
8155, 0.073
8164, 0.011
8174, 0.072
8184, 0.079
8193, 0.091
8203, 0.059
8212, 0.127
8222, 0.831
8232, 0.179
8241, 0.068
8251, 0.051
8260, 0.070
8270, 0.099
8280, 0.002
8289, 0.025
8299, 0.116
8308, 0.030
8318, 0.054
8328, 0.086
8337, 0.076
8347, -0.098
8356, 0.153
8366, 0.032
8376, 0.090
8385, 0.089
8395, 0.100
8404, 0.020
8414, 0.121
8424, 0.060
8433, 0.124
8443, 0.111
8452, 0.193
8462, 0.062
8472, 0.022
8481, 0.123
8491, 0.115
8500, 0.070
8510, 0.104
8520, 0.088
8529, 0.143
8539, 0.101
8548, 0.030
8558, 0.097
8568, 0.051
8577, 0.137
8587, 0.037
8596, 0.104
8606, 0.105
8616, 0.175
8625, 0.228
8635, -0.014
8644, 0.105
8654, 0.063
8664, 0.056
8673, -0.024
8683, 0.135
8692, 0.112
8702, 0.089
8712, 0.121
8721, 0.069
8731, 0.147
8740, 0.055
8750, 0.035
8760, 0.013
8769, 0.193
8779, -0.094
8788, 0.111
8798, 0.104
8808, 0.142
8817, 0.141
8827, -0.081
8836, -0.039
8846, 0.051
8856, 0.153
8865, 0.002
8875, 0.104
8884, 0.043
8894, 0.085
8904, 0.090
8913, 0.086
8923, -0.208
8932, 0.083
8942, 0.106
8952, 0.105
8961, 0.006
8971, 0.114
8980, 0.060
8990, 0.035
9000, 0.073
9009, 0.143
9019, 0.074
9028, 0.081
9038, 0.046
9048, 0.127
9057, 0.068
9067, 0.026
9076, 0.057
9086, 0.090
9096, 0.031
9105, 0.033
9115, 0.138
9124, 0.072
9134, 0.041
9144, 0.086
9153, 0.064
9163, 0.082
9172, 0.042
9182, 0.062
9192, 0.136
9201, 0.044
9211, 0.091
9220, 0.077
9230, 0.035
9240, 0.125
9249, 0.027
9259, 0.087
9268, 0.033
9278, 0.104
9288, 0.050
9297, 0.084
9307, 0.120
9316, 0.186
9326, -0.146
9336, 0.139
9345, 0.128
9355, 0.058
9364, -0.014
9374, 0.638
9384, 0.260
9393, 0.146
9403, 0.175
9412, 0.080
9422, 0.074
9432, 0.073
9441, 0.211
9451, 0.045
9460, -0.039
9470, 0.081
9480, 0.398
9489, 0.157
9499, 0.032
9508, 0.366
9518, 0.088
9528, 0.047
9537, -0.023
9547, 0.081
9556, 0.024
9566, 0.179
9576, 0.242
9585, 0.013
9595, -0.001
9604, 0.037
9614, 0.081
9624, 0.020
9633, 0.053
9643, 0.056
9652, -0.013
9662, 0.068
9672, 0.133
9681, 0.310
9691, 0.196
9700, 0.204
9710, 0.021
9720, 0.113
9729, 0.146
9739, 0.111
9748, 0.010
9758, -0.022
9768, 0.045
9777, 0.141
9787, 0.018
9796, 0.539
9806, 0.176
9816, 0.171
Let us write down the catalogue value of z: 1.21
